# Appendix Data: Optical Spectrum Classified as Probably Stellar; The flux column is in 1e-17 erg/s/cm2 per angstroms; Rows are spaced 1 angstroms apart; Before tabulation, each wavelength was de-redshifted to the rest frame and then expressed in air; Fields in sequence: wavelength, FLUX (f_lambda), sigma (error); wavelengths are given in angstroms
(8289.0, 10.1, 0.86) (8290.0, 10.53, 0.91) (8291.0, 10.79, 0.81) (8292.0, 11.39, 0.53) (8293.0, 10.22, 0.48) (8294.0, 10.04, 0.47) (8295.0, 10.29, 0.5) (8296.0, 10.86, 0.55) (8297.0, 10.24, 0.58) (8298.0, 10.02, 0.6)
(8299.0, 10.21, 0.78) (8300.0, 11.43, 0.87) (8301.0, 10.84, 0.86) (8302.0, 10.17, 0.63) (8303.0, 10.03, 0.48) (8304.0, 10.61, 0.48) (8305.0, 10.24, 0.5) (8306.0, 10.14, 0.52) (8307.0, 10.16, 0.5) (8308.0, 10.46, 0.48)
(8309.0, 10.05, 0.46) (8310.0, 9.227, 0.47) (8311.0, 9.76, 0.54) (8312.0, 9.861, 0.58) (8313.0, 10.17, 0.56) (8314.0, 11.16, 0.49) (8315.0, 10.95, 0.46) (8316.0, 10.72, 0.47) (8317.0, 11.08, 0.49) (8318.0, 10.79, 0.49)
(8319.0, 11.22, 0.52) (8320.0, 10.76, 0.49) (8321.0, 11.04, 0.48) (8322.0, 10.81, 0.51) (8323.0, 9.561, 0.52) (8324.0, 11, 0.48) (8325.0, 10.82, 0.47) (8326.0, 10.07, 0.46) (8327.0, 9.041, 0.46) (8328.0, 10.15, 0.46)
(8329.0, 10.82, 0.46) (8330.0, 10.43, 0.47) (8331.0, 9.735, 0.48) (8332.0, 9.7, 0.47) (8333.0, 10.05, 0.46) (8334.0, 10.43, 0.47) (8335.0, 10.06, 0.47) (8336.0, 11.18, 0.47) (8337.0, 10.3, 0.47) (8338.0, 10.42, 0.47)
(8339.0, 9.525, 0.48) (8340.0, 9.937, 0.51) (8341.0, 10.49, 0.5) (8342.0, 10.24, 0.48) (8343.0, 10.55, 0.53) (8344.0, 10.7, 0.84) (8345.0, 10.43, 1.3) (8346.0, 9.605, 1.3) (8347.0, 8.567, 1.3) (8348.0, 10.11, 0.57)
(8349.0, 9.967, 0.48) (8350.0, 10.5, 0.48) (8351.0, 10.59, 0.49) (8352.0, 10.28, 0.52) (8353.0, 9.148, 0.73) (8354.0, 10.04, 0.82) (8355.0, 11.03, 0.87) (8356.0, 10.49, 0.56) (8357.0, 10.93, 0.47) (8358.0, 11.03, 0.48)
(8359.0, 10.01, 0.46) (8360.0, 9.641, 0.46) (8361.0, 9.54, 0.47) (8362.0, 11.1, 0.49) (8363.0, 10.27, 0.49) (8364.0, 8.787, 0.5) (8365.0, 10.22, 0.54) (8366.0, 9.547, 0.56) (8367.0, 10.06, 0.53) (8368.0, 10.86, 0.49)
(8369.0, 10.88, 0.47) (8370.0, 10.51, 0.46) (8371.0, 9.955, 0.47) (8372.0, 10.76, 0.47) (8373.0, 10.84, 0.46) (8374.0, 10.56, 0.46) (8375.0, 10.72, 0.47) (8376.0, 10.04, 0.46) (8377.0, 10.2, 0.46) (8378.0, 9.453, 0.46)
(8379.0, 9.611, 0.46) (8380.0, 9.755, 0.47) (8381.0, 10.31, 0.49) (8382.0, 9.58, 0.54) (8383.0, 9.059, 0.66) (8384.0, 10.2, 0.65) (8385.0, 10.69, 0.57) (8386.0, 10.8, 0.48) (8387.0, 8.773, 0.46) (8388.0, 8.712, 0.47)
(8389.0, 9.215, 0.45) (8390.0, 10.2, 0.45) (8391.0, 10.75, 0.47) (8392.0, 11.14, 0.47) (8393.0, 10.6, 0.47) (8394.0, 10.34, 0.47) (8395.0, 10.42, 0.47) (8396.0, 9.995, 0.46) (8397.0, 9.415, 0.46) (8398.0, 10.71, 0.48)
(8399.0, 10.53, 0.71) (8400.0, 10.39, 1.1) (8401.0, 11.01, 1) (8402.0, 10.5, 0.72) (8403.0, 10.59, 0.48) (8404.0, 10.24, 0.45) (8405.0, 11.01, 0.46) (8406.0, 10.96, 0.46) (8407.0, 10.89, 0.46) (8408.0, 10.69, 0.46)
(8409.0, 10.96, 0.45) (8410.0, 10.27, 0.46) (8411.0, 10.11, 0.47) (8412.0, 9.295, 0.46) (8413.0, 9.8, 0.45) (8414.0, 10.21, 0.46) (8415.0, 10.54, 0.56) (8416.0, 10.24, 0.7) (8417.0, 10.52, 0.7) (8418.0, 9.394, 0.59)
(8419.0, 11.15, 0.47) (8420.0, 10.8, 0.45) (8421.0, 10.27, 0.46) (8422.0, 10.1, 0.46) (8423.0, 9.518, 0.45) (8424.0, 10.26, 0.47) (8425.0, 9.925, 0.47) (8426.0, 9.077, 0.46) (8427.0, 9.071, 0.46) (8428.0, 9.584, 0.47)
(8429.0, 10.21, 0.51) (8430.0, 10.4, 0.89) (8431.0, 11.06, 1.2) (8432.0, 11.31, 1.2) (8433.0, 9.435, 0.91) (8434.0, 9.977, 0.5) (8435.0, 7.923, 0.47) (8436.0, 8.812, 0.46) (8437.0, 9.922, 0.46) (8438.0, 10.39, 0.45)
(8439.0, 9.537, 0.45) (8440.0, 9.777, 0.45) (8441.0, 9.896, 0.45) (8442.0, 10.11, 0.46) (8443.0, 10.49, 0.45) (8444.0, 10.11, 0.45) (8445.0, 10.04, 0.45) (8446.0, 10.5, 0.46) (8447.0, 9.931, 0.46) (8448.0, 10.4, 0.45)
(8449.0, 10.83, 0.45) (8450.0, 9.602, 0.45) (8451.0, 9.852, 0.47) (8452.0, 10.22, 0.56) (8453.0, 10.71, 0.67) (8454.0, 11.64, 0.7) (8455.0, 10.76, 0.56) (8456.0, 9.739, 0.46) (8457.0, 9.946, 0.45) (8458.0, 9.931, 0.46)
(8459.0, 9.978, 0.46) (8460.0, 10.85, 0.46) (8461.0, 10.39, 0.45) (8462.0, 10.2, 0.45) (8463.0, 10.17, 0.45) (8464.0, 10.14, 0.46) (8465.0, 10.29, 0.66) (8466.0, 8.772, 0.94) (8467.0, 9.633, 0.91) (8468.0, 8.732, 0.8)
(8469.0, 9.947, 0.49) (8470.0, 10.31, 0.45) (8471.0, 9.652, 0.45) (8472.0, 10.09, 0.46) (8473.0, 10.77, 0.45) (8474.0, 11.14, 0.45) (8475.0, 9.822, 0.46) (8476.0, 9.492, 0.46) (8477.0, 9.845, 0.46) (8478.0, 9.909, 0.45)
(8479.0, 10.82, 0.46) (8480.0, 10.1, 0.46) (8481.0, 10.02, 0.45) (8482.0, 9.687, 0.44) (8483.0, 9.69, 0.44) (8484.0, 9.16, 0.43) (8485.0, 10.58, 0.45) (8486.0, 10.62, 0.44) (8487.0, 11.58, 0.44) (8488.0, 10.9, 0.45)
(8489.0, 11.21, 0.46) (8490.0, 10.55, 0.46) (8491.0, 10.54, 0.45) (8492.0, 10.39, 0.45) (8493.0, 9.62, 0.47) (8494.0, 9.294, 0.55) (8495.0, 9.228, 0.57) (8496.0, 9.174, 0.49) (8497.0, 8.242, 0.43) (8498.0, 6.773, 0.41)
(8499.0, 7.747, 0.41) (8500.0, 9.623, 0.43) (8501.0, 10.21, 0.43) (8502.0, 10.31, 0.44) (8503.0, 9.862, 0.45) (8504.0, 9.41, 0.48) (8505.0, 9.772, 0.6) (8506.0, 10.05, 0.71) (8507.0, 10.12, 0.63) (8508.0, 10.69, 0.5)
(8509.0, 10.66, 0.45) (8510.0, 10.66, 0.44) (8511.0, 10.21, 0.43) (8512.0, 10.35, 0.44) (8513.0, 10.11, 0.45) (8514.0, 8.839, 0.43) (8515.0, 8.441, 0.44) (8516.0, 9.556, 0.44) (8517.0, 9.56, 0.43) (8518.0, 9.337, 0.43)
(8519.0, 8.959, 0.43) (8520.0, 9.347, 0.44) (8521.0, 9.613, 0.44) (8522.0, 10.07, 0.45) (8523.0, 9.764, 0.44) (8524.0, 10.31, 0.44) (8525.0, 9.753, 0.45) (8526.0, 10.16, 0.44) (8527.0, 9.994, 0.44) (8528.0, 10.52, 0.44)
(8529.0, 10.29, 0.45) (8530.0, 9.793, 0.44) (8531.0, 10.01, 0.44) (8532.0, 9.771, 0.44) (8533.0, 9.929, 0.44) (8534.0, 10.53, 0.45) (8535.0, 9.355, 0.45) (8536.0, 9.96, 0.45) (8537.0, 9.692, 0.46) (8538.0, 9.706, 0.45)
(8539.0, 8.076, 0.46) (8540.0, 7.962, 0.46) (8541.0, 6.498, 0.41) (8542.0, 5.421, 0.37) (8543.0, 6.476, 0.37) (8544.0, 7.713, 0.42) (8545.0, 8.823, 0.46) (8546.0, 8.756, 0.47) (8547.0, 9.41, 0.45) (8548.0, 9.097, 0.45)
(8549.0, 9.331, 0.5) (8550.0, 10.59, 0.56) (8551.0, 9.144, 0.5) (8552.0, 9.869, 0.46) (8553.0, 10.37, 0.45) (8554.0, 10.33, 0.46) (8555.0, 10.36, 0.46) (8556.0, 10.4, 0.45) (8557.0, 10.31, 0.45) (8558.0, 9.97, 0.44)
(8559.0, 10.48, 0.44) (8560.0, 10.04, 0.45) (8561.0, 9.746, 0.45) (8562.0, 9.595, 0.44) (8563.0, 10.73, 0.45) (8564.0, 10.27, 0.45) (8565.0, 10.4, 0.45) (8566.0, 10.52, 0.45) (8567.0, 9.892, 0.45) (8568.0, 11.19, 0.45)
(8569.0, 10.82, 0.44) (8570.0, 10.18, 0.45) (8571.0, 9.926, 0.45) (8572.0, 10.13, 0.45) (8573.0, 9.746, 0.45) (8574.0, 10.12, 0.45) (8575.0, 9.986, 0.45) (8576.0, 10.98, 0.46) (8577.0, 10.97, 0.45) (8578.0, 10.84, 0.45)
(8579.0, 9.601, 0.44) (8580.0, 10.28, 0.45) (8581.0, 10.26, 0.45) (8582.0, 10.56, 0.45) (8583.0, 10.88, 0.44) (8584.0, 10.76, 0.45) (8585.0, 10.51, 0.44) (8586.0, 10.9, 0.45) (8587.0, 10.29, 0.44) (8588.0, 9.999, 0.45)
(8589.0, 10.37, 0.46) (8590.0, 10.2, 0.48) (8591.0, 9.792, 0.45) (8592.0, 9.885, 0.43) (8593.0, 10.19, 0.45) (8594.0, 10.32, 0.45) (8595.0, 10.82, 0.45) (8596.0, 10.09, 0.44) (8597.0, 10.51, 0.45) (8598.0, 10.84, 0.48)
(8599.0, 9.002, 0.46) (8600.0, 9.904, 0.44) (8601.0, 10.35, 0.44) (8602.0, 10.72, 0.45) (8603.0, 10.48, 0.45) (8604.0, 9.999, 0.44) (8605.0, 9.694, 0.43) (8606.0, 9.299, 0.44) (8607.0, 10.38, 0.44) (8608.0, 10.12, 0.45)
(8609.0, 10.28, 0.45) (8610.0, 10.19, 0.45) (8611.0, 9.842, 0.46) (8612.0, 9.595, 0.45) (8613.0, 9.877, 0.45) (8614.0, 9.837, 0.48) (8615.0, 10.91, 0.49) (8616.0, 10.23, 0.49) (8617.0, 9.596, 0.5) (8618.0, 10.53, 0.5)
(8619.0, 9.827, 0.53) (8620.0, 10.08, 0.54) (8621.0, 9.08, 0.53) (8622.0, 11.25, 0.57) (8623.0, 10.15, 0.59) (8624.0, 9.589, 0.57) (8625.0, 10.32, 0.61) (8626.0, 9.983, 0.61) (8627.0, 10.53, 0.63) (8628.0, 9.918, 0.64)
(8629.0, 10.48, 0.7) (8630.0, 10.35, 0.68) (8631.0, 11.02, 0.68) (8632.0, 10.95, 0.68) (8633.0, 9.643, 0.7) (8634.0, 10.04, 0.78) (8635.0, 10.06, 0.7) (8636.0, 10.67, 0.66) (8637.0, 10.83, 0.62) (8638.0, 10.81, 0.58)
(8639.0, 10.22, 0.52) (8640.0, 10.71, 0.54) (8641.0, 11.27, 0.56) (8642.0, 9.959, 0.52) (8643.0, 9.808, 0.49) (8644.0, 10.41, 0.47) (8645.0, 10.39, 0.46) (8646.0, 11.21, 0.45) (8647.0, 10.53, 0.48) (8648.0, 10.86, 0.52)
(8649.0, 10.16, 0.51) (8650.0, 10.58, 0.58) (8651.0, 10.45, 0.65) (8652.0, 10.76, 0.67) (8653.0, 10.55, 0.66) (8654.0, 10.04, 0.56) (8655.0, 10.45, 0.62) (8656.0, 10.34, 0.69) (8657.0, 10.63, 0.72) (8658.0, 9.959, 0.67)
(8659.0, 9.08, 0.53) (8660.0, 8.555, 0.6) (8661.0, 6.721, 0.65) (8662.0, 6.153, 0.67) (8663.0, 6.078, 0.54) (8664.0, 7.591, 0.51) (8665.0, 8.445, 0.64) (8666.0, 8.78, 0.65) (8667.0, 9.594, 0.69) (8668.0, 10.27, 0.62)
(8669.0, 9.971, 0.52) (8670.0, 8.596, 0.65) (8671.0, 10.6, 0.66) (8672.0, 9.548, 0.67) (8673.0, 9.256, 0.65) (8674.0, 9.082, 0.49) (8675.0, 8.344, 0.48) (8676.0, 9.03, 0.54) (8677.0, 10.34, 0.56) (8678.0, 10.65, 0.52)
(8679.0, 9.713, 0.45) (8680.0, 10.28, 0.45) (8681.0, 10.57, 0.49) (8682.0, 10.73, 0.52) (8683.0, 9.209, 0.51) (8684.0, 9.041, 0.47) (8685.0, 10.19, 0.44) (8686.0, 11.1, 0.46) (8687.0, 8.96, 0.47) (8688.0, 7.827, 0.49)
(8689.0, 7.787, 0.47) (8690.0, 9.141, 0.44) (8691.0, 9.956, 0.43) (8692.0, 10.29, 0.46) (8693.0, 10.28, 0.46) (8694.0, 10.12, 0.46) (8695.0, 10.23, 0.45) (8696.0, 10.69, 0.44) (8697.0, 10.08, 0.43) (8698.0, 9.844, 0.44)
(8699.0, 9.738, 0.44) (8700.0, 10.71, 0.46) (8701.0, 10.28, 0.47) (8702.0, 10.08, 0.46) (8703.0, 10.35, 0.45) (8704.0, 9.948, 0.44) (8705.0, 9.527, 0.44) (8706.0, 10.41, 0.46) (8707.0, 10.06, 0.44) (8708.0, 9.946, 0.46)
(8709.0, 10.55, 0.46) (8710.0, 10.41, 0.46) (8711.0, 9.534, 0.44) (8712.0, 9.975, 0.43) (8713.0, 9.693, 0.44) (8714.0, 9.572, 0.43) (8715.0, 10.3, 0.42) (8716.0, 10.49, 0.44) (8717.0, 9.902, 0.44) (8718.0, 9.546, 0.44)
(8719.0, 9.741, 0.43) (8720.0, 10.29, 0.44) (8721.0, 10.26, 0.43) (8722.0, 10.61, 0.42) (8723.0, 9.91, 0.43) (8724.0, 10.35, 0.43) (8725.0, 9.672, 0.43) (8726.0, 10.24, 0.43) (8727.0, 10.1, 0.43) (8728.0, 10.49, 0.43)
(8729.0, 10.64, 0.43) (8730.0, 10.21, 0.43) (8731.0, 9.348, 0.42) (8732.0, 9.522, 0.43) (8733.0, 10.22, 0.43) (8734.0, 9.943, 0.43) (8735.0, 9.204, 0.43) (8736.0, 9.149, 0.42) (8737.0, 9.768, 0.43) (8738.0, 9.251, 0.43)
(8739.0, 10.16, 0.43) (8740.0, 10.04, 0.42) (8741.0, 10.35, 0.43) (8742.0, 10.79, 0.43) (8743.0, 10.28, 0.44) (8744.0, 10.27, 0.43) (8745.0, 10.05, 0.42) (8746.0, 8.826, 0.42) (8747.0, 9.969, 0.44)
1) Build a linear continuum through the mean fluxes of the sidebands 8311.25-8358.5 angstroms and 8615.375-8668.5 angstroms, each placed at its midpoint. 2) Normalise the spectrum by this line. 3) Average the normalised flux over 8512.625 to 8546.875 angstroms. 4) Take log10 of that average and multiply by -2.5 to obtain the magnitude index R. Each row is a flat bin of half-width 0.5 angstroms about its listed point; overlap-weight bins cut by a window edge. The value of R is 0.10 mag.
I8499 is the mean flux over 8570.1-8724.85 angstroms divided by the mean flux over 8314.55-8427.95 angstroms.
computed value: 0.98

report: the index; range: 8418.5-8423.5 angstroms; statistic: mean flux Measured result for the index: 10.4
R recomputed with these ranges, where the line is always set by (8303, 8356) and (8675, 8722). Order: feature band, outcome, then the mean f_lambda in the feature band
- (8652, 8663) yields 0.09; 9.17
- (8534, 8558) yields 0.11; 9.08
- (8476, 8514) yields 0.02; 9.92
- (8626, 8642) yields -0.05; 10.5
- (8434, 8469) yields 0.02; 10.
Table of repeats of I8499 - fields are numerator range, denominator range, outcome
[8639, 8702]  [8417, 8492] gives 0.96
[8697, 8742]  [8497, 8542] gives 1.05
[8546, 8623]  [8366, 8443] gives 1.00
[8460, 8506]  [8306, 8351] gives 0.96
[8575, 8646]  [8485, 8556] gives 1.07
